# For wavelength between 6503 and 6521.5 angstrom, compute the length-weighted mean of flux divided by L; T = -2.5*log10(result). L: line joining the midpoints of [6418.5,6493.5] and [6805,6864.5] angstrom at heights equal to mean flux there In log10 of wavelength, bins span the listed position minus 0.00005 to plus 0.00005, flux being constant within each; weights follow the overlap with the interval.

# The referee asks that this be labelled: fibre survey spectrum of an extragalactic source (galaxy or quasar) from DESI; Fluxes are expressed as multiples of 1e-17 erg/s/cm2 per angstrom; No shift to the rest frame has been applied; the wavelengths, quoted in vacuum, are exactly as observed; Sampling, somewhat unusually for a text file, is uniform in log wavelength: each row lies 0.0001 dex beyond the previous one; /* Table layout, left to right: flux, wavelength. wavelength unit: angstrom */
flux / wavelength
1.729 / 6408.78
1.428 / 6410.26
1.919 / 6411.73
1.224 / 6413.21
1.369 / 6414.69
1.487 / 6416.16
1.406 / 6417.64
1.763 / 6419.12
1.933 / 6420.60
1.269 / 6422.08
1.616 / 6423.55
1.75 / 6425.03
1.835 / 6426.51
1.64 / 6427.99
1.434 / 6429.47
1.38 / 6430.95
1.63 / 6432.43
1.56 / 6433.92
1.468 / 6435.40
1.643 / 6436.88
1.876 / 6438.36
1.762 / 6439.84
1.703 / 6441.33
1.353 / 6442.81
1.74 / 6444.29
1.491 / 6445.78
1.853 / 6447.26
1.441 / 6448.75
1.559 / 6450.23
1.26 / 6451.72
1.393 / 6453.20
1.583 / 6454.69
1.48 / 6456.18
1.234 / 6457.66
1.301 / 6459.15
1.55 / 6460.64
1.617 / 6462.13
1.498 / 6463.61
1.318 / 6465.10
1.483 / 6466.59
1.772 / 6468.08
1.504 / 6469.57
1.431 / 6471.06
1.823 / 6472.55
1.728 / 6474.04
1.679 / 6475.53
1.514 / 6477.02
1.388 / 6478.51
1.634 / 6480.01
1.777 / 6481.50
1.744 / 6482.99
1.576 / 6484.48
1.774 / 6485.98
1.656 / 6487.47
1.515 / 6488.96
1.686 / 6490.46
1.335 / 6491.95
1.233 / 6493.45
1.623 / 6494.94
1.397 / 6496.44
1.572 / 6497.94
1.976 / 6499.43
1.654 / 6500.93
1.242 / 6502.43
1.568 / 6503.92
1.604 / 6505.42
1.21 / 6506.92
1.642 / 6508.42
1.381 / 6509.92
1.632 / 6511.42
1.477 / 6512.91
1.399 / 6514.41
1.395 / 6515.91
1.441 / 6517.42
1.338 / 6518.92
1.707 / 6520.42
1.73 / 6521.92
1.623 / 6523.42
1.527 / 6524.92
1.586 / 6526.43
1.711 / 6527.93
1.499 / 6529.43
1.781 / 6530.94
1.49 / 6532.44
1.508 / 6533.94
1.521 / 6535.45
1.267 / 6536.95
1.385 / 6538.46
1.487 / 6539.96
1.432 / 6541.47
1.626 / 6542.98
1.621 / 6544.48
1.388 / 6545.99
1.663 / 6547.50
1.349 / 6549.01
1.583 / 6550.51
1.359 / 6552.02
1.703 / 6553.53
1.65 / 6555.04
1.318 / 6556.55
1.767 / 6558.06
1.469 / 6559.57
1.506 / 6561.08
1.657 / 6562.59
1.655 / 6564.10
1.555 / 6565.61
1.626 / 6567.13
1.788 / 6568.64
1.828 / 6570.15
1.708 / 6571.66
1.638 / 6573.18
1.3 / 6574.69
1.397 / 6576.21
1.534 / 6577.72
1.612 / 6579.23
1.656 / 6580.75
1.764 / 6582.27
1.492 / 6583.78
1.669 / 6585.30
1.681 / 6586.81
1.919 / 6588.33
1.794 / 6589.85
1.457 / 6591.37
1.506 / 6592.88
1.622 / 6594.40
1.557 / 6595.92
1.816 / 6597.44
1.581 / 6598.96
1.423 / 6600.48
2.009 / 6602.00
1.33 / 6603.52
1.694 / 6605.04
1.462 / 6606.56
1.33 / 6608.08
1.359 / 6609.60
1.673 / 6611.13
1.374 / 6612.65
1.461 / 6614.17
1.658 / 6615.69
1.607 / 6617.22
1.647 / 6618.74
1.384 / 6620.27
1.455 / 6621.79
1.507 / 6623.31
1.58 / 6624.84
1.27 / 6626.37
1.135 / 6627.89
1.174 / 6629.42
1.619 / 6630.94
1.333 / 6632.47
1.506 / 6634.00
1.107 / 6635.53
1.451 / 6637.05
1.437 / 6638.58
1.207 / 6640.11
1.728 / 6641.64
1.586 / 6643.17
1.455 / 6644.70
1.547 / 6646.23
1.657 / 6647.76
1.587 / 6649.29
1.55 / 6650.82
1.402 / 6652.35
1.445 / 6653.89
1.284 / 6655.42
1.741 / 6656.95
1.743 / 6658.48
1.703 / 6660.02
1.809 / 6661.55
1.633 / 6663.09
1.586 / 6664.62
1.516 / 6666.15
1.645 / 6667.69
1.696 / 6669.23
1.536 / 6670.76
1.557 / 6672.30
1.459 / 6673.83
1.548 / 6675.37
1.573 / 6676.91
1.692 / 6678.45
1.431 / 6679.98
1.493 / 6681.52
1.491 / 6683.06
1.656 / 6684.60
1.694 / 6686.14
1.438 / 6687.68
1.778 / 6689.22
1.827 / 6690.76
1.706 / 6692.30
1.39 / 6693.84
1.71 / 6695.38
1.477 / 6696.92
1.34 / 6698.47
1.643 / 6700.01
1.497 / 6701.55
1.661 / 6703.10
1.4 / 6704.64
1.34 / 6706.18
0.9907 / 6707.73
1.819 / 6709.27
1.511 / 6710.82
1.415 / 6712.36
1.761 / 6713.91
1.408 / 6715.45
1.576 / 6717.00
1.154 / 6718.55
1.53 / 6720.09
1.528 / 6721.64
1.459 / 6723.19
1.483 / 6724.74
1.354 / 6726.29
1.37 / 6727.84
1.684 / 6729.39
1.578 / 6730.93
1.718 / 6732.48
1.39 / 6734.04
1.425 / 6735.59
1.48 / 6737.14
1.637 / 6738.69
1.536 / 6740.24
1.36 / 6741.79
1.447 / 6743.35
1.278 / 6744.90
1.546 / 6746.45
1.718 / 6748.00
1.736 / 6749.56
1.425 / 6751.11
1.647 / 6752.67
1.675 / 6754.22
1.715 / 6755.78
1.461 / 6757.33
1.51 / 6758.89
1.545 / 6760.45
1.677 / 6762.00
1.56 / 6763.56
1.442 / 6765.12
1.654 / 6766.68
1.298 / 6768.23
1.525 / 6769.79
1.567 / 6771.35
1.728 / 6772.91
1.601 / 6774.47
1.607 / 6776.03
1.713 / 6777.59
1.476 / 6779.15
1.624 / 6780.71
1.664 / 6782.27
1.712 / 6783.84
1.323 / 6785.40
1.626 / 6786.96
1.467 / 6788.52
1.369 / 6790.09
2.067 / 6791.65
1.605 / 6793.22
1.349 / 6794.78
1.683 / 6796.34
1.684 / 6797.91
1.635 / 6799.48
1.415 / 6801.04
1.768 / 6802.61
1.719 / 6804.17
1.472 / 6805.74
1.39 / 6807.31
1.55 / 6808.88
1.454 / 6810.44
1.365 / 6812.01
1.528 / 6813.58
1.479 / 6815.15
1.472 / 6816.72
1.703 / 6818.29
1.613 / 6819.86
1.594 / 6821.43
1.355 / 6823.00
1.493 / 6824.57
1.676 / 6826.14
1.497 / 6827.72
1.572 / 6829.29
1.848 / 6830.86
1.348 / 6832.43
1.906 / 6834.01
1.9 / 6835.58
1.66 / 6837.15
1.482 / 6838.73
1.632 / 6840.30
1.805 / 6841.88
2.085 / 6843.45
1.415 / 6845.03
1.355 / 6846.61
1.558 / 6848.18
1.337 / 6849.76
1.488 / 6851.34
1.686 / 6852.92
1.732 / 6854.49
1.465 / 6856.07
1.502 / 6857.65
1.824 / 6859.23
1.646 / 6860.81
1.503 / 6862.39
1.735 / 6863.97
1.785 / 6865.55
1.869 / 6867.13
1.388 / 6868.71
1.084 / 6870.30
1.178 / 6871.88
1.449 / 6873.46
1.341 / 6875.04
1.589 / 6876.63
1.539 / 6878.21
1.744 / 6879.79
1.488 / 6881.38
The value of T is 0.06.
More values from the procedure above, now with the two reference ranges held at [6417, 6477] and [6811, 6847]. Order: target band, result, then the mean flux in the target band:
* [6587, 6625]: 0.01 mag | 1.57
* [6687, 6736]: 0.06 mag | 1.51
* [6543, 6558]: 0.03 mag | 1.53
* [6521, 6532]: -0.04 mag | 1.63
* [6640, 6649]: 0.02 mag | 1.56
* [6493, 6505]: 0.02 mag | 1.54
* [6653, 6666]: -0.02 mag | 1.61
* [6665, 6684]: 0.02 mag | 1.55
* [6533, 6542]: 0.10 mag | 1.43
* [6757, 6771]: 0.05 mag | 1.52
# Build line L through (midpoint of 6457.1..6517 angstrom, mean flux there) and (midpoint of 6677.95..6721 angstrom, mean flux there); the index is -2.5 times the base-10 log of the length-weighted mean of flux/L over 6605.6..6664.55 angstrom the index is 0.03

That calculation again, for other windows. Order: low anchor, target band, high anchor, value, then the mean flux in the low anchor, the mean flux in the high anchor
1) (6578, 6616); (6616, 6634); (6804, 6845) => 0.11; 1.59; 1.59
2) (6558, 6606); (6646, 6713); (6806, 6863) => 0.03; 1.62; 1.58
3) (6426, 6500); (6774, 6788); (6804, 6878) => -0.02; 1.57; 1.56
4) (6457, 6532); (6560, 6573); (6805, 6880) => -0.07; 1.55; 1.56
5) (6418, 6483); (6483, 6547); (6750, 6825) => 0.03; 1.57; 1.56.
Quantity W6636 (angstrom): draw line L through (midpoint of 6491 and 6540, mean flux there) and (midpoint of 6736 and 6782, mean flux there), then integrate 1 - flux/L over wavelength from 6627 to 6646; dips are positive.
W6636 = 1.7 angstrom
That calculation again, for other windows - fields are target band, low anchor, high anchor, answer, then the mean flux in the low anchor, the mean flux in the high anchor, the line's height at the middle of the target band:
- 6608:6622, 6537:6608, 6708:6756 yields 0.5 angstrom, 1.58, 1.52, 1.57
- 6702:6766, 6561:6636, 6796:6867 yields 2.7 angstrom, 1.55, 1.6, 1.58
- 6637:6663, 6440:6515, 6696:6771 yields -0.6 angstrom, 1.54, 1.51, 1.52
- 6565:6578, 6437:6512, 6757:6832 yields -0.3 angstrom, 1.56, 1.56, 1.56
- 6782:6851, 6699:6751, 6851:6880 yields -2.2 angstrom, 1.5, 1.55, 1.53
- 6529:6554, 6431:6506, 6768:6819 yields 0.9 angstrom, 1.56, 1.57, 1.56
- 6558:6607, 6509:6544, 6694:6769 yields -3.3 angstrom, 1.52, 1.51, 1.52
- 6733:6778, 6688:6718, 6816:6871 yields 0.3 angstrom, 1.53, 1.6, 1.56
